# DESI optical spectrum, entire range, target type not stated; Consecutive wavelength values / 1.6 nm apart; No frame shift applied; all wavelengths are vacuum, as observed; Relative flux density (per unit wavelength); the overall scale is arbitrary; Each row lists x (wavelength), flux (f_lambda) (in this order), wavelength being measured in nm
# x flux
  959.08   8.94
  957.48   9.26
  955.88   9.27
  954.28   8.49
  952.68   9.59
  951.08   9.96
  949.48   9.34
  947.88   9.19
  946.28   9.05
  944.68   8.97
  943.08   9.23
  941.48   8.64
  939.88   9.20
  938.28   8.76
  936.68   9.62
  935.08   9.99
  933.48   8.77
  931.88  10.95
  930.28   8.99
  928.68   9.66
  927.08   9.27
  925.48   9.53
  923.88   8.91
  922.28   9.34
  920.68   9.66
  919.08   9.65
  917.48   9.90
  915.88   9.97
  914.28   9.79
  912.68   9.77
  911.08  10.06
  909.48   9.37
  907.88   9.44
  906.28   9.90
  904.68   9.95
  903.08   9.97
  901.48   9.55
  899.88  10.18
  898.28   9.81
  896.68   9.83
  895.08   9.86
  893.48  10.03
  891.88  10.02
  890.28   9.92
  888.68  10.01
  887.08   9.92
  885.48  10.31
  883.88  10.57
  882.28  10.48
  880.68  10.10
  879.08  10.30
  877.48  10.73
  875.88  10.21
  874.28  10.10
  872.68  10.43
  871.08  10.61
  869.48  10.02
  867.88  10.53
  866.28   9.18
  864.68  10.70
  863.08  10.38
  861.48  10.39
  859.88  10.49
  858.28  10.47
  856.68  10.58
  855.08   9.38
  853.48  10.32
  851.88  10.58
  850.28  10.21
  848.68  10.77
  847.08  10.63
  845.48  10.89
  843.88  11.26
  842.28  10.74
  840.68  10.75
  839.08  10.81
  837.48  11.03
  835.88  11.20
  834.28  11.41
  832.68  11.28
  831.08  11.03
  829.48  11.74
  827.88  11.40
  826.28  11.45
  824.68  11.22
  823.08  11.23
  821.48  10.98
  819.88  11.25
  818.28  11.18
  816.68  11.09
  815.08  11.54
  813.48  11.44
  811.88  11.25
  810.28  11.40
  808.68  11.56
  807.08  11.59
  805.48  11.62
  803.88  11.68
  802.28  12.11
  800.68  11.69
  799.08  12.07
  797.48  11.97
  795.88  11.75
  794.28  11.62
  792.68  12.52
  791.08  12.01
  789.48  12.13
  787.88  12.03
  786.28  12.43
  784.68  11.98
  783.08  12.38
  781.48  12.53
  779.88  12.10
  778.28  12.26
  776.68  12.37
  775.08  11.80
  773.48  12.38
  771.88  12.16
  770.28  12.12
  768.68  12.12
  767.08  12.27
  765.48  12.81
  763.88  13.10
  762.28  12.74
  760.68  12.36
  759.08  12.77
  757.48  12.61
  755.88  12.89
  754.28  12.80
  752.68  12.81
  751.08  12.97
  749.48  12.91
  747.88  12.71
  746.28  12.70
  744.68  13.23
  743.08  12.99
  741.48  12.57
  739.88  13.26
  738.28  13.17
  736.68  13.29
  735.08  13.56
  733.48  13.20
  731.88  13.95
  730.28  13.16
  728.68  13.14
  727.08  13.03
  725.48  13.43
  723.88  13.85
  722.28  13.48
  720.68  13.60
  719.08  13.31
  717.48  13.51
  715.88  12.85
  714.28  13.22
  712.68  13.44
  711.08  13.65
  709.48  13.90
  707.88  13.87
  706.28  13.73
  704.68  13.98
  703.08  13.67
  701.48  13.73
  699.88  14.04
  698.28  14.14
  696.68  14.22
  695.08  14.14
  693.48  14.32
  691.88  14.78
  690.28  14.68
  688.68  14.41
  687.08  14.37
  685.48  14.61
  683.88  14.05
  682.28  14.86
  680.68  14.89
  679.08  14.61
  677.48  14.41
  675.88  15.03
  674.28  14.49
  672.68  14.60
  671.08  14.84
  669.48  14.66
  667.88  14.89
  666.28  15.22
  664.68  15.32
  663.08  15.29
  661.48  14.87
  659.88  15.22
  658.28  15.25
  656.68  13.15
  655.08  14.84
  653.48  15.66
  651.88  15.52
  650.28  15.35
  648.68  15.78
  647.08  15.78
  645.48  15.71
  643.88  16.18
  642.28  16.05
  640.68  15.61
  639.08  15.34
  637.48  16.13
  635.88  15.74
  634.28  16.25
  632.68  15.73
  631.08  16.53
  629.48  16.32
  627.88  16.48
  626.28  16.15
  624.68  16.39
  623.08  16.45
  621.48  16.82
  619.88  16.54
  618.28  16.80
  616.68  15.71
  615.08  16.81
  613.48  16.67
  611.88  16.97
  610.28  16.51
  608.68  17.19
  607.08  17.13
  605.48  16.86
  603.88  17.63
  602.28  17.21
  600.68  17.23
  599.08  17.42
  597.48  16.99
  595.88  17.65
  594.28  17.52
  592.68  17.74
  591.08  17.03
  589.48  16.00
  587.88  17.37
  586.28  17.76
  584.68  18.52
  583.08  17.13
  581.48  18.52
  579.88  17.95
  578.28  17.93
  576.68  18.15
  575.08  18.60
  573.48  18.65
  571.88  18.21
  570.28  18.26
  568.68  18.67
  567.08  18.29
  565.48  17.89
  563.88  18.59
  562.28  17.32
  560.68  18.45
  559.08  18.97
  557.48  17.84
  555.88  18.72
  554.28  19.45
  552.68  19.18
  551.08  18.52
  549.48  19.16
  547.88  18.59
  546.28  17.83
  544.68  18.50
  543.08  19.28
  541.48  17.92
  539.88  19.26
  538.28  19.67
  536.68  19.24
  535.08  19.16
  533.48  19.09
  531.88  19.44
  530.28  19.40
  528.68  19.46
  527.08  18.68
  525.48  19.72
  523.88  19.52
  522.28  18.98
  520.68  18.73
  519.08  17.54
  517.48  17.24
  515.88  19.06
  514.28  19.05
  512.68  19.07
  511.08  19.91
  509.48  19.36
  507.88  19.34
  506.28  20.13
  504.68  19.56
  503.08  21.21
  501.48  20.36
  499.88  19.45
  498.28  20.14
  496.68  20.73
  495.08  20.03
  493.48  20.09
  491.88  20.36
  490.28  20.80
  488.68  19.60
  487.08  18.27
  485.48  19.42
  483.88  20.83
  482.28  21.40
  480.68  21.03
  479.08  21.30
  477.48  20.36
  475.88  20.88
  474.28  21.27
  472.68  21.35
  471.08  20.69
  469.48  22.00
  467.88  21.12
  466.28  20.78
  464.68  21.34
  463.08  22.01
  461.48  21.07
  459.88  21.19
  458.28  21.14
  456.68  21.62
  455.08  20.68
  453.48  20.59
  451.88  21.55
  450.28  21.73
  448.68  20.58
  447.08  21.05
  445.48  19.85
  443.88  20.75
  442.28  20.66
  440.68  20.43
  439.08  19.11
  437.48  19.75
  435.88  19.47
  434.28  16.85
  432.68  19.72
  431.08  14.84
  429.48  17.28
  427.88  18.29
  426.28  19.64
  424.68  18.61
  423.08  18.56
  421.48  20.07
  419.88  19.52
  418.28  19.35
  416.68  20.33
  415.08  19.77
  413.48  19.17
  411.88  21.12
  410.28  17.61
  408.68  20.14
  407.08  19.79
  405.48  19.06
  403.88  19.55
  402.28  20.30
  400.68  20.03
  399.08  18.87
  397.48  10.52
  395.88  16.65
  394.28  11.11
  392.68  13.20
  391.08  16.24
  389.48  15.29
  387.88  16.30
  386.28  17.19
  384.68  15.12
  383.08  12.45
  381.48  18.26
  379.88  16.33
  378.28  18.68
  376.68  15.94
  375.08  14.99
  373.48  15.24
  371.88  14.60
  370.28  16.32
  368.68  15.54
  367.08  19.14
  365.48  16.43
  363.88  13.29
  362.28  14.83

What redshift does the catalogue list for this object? 0.000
